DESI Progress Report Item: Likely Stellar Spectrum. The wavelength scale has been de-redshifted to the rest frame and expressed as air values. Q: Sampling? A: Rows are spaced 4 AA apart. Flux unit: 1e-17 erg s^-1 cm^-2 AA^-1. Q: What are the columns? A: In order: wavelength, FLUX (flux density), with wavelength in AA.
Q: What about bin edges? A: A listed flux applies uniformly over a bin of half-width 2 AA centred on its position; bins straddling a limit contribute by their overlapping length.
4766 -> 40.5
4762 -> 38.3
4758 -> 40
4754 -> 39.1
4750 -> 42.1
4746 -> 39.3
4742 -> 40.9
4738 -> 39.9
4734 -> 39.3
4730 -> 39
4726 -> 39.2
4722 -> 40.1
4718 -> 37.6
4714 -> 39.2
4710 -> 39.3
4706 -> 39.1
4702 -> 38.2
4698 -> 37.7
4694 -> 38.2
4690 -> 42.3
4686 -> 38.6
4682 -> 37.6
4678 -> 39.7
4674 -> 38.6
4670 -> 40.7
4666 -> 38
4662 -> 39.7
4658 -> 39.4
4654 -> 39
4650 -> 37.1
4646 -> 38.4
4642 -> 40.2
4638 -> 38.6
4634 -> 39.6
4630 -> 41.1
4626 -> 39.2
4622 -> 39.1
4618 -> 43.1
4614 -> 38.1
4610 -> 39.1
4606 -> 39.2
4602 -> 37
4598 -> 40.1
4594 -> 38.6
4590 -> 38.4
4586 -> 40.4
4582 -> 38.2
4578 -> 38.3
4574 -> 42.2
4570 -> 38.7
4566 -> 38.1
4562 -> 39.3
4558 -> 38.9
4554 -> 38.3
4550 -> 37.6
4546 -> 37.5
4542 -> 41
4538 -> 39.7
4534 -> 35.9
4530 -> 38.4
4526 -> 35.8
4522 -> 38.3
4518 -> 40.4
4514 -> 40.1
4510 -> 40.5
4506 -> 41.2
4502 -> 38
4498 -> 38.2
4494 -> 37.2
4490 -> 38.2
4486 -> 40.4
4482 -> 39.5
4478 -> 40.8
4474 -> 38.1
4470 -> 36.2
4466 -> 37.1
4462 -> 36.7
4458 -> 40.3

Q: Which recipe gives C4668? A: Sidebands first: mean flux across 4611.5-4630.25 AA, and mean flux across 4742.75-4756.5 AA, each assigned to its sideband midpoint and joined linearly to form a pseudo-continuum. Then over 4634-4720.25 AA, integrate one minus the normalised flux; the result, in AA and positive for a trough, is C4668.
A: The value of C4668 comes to 2.5 AA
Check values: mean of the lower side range 40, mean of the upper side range 40.2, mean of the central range 38.9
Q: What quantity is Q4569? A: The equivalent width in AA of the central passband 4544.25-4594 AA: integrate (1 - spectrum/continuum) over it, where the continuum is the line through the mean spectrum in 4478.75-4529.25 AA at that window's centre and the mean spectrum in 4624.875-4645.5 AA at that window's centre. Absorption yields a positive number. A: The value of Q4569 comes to 0.7 AA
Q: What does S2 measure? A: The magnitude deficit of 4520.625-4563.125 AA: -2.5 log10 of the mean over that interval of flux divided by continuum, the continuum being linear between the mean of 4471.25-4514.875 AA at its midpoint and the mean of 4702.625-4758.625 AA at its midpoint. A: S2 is 0.030 mag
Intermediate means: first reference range 39.2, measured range 38.2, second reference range 39.5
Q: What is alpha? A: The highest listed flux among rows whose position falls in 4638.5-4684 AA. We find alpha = 40.7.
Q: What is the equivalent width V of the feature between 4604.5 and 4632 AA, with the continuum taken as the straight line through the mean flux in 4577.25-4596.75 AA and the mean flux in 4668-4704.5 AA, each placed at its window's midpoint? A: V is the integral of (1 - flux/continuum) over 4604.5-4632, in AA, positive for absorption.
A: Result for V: -0.7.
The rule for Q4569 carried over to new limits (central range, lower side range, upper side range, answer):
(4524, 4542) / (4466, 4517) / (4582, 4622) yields 0.6 AA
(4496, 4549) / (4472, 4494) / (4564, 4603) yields 0.4 AA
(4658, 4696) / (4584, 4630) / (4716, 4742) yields 0.1 AA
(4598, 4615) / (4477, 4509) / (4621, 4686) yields 0.2 AA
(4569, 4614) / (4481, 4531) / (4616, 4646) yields 0.7 AA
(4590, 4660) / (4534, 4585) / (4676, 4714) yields -0.5 AA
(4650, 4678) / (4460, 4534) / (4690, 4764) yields 0.0 AA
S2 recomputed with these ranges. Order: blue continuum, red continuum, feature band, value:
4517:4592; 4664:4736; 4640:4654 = 0.01 mag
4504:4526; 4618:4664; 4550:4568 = 0.03 mag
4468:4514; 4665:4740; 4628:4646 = -0.02 mag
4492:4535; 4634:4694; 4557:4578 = -0.02 mag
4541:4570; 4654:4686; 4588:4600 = -0.01 mag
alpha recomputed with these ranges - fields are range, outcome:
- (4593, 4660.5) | 43.1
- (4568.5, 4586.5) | 42.2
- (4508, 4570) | 41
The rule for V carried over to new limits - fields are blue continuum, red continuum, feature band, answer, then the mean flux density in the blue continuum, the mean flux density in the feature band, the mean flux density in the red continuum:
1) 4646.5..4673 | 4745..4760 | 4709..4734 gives 0.4 AA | 38.9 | 39.1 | 40.2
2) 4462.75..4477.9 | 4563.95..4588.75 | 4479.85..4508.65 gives -0.8 AA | 37.6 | 39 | 39.3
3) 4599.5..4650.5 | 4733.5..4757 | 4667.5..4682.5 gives 0.1 AA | 39.3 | 39.3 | 40.1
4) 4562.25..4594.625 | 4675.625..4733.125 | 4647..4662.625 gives 0.1 AA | 39.1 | 38.7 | 39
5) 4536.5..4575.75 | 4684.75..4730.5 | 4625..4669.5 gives -0.1 AA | 39.1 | 39.2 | 39.1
